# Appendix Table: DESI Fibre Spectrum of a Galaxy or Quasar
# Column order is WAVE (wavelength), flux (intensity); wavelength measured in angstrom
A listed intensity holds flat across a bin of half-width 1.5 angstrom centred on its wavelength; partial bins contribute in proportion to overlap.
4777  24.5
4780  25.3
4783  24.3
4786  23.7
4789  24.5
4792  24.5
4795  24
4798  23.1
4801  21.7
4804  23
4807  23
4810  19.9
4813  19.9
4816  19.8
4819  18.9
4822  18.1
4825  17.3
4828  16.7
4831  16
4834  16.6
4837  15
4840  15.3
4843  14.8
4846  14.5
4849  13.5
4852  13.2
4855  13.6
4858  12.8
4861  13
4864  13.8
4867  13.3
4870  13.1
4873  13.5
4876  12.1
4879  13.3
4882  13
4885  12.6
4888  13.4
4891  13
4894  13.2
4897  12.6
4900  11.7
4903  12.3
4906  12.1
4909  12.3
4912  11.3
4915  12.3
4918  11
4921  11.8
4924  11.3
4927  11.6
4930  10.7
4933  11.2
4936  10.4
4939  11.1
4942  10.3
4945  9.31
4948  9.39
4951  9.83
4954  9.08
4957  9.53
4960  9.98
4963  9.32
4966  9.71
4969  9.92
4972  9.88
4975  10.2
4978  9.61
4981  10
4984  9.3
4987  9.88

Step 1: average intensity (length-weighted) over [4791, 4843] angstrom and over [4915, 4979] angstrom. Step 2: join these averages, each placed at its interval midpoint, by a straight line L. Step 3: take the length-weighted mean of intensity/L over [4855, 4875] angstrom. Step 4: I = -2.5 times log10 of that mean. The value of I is 0.21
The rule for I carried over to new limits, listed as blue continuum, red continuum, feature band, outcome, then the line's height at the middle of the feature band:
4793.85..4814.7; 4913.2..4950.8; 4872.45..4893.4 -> 0.166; 15.1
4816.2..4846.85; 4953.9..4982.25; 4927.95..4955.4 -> 0.091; 11.1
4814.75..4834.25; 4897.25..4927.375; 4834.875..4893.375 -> 0.110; 15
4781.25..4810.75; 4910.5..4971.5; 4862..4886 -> 0.242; 16.4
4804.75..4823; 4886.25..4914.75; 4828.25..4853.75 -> 0.186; 17.7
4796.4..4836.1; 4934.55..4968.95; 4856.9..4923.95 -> 0.125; 14.2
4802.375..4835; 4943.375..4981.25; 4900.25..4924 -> 0.098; 12.9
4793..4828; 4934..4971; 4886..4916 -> 0.111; 13.8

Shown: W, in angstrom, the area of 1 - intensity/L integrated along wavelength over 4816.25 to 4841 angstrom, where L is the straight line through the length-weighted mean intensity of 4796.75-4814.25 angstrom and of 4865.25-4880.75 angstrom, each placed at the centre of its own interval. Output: 2.5 angstrom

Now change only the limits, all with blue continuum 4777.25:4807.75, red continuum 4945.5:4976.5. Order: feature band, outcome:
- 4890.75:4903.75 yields 2.1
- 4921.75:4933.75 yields 1.2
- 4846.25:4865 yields 5.2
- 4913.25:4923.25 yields 1.2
